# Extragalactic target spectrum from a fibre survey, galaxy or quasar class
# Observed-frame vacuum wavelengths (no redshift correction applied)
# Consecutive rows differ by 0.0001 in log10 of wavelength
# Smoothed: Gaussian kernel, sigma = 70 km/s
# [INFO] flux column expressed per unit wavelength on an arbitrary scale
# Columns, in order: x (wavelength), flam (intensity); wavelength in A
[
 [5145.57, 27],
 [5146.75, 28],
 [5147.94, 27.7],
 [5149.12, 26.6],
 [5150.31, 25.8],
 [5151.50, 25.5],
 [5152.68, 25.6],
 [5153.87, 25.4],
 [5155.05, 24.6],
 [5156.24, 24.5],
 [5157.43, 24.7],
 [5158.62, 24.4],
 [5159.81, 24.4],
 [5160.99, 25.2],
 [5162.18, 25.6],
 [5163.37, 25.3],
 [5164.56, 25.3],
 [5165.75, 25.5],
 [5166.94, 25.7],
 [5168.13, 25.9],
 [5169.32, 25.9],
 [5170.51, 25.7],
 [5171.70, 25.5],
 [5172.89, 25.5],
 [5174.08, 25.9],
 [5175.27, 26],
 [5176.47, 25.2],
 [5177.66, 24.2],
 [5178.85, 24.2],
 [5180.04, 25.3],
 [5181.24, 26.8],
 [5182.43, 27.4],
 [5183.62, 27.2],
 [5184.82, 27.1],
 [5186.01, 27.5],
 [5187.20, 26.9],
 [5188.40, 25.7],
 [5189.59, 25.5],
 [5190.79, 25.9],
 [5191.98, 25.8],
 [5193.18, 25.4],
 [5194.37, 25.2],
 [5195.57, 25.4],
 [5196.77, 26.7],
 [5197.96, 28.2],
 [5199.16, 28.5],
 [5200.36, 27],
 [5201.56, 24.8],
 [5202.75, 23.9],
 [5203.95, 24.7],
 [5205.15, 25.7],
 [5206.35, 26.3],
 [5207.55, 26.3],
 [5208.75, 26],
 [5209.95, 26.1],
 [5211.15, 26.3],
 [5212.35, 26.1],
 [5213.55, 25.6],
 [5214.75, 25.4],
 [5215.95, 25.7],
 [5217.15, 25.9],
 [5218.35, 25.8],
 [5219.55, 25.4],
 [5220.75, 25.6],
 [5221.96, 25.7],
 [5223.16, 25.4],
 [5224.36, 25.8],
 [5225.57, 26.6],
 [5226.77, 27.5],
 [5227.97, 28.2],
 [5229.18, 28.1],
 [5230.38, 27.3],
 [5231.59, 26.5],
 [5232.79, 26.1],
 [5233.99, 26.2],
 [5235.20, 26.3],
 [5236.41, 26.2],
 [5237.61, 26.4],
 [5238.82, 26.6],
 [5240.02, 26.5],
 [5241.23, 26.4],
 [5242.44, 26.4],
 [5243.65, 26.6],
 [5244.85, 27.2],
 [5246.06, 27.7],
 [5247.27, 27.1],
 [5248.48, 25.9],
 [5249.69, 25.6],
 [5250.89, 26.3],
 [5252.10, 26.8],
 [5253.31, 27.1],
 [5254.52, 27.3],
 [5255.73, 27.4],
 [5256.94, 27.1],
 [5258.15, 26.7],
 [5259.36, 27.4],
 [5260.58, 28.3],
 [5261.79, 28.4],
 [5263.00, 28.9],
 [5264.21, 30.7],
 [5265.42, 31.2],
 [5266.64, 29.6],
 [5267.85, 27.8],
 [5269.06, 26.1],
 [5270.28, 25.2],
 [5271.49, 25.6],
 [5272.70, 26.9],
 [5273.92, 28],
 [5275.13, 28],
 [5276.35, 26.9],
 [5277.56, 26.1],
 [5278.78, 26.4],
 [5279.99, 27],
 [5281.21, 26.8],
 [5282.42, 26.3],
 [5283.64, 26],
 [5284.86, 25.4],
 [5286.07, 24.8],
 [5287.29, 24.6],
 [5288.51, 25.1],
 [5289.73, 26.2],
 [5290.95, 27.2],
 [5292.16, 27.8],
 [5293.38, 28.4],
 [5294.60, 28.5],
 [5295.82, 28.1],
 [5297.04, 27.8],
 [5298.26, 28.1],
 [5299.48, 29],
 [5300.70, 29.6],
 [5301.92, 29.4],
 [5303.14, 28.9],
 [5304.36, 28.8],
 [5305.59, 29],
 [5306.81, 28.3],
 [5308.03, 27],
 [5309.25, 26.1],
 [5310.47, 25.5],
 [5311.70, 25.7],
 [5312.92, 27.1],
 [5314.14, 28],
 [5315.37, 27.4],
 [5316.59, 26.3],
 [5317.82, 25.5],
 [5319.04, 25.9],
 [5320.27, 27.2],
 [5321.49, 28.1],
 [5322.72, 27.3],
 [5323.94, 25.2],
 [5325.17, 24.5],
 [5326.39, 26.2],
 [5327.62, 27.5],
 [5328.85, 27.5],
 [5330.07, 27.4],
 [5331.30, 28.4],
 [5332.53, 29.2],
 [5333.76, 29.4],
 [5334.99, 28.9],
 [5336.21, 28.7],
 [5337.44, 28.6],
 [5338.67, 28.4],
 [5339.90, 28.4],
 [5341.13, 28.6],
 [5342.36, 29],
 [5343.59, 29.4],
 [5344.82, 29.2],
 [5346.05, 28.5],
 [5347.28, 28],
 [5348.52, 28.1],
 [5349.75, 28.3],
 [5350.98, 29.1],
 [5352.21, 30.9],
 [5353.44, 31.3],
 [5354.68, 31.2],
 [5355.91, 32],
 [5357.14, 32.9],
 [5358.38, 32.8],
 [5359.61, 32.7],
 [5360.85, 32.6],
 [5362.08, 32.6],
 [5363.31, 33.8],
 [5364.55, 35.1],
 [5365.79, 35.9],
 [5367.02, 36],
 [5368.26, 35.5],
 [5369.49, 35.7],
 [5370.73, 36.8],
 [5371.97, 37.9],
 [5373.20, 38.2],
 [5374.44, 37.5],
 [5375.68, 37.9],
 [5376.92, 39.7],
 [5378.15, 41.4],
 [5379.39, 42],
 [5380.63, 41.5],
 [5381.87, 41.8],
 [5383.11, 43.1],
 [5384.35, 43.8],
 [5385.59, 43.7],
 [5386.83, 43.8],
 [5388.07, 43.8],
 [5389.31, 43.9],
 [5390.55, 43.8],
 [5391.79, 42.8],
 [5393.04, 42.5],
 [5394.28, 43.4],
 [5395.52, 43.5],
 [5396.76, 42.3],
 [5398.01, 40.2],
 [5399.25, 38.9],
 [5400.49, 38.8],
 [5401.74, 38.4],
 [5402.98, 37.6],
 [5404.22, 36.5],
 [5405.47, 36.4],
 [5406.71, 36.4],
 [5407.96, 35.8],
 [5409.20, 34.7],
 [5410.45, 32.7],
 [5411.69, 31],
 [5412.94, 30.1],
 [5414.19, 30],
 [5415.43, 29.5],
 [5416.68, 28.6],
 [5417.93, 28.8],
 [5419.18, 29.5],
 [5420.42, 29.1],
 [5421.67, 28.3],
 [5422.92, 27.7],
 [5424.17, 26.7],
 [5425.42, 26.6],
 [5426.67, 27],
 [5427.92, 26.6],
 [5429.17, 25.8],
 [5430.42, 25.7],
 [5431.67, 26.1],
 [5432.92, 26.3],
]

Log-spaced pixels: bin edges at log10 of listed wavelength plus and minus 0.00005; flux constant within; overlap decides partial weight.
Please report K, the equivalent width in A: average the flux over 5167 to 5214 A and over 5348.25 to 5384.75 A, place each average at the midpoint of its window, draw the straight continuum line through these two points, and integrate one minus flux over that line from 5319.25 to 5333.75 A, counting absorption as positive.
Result 2.7 A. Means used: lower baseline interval 26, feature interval 27.2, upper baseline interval 35.6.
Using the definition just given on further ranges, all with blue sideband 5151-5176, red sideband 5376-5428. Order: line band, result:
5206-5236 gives 1.93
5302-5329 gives 4.57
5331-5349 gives 2.64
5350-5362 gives 0.96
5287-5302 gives 1.83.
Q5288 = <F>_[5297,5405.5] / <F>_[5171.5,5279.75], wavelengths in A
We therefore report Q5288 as 1.24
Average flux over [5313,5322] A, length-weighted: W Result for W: 26.9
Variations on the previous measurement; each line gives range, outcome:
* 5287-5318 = 27.5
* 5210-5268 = 26.9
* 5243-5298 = 27.1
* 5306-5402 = 33.3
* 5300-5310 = 28.4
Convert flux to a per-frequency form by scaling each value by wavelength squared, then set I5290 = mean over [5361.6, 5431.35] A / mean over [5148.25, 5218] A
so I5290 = 1.51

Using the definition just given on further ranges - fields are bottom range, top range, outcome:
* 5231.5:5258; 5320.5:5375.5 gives 1.20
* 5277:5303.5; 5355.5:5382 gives 1.38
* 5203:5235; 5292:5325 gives 1.09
